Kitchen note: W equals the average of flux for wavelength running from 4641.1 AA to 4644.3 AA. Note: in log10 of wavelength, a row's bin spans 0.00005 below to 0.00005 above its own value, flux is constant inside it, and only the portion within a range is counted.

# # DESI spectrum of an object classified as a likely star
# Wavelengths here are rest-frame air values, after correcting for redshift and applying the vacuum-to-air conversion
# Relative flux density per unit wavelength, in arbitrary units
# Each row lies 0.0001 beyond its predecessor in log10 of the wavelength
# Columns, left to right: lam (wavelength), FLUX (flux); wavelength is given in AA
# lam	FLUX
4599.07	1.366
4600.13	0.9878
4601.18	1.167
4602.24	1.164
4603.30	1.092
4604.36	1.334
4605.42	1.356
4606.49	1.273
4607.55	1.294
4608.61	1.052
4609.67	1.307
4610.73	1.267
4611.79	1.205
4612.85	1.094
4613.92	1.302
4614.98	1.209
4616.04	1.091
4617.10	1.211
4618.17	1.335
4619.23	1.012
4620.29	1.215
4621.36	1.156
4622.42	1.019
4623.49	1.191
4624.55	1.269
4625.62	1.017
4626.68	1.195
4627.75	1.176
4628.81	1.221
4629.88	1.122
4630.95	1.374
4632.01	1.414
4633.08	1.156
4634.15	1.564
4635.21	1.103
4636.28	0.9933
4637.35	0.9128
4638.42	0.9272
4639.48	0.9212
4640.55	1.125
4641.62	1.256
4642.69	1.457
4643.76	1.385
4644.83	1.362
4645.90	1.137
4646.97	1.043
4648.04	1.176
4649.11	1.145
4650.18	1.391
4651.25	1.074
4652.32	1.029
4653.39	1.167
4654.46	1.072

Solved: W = 1.37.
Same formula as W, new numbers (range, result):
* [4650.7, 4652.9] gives 1.06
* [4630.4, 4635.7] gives 1.32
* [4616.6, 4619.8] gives 1.19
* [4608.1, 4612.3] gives 1.21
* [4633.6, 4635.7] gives 1.34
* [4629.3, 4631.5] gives 1.25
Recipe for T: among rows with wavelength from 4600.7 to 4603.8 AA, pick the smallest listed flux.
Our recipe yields 1.092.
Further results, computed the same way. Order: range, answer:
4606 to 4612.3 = 1.052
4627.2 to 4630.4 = 1.122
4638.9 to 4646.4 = 0.9212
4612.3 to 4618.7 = 1.091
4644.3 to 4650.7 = 1.043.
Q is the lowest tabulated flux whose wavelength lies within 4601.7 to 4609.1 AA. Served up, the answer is 1.052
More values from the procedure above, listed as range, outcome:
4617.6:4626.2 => 1.012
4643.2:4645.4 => 1.362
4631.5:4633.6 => 1.156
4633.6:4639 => 0.9128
